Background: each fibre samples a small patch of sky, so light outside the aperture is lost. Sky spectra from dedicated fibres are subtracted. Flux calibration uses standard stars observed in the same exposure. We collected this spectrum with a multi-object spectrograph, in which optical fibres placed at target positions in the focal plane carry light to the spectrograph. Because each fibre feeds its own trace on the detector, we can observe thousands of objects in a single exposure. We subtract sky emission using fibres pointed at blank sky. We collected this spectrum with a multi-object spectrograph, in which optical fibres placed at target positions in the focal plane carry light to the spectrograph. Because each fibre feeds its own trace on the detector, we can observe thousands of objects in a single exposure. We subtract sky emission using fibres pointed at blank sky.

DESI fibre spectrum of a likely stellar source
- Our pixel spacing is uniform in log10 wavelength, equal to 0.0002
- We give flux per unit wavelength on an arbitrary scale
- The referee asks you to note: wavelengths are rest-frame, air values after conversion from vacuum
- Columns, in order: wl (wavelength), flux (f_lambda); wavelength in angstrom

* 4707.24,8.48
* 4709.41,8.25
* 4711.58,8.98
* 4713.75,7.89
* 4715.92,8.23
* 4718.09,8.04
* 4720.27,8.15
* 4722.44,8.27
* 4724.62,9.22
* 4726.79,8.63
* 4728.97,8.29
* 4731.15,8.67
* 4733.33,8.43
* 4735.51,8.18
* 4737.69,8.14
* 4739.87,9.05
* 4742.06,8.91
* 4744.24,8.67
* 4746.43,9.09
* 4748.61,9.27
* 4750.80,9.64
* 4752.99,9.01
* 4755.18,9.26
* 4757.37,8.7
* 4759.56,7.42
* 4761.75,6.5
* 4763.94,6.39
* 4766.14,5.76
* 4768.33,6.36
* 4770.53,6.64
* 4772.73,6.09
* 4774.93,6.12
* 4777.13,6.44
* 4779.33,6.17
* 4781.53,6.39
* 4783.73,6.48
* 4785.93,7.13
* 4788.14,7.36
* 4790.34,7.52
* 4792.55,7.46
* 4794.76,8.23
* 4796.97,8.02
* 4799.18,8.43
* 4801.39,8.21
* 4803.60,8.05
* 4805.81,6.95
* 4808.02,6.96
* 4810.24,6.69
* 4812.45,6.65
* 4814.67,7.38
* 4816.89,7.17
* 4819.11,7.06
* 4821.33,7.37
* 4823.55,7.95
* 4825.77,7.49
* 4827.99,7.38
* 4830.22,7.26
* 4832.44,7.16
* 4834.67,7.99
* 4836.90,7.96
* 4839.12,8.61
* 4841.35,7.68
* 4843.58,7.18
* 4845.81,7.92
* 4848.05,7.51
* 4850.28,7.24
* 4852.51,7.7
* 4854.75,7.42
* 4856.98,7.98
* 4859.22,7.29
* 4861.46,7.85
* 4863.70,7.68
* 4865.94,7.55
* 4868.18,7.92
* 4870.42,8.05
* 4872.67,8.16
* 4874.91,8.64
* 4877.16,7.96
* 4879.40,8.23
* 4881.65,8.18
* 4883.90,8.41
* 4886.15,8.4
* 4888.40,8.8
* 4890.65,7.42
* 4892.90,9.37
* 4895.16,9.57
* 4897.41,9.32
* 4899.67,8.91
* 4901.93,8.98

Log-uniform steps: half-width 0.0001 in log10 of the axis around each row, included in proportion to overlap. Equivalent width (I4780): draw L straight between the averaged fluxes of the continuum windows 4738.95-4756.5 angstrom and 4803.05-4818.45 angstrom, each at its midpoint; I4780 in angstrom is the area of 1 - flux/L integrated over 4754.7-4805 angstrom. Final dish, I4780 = 5.5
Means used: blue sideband 9.11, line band 7.15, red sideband 7.09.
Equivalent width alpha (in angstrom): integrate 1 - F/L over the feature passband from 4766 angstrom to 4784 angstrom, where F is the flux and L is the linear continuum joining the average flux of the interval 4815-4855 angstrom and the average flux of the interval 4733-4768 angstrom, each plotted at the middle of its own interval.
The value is 3.9 angstrom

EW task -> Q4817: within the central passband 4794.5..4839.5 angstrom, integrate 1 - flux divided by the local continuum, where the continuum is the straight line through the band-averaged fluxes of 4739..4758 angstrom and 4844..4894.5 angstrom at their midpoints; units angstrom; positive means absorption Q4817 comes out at 4.88 angstrom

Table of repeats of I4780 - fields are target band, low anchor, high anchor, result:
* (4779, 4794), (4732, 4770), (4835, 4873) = 1.88 angstrom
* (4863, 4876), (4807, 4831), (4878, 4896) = 0.28 angstrom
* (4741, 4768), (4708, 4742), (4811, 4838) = -0.08 angstrom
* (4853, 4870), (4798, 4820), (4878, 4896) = 0.95 angstrom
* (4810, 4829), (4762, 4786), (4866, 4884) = -0.30 angstrom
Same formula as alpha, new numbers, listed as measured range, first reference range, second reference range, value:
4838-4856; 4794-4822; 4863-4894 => 0.49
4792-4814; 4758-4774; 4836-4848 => -1.28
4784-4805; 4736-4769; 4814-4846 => 0.21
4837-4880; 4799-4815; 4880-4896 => 1.61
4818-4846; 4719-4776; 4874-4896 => 2.37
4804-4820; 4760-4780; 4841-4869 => -0.18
